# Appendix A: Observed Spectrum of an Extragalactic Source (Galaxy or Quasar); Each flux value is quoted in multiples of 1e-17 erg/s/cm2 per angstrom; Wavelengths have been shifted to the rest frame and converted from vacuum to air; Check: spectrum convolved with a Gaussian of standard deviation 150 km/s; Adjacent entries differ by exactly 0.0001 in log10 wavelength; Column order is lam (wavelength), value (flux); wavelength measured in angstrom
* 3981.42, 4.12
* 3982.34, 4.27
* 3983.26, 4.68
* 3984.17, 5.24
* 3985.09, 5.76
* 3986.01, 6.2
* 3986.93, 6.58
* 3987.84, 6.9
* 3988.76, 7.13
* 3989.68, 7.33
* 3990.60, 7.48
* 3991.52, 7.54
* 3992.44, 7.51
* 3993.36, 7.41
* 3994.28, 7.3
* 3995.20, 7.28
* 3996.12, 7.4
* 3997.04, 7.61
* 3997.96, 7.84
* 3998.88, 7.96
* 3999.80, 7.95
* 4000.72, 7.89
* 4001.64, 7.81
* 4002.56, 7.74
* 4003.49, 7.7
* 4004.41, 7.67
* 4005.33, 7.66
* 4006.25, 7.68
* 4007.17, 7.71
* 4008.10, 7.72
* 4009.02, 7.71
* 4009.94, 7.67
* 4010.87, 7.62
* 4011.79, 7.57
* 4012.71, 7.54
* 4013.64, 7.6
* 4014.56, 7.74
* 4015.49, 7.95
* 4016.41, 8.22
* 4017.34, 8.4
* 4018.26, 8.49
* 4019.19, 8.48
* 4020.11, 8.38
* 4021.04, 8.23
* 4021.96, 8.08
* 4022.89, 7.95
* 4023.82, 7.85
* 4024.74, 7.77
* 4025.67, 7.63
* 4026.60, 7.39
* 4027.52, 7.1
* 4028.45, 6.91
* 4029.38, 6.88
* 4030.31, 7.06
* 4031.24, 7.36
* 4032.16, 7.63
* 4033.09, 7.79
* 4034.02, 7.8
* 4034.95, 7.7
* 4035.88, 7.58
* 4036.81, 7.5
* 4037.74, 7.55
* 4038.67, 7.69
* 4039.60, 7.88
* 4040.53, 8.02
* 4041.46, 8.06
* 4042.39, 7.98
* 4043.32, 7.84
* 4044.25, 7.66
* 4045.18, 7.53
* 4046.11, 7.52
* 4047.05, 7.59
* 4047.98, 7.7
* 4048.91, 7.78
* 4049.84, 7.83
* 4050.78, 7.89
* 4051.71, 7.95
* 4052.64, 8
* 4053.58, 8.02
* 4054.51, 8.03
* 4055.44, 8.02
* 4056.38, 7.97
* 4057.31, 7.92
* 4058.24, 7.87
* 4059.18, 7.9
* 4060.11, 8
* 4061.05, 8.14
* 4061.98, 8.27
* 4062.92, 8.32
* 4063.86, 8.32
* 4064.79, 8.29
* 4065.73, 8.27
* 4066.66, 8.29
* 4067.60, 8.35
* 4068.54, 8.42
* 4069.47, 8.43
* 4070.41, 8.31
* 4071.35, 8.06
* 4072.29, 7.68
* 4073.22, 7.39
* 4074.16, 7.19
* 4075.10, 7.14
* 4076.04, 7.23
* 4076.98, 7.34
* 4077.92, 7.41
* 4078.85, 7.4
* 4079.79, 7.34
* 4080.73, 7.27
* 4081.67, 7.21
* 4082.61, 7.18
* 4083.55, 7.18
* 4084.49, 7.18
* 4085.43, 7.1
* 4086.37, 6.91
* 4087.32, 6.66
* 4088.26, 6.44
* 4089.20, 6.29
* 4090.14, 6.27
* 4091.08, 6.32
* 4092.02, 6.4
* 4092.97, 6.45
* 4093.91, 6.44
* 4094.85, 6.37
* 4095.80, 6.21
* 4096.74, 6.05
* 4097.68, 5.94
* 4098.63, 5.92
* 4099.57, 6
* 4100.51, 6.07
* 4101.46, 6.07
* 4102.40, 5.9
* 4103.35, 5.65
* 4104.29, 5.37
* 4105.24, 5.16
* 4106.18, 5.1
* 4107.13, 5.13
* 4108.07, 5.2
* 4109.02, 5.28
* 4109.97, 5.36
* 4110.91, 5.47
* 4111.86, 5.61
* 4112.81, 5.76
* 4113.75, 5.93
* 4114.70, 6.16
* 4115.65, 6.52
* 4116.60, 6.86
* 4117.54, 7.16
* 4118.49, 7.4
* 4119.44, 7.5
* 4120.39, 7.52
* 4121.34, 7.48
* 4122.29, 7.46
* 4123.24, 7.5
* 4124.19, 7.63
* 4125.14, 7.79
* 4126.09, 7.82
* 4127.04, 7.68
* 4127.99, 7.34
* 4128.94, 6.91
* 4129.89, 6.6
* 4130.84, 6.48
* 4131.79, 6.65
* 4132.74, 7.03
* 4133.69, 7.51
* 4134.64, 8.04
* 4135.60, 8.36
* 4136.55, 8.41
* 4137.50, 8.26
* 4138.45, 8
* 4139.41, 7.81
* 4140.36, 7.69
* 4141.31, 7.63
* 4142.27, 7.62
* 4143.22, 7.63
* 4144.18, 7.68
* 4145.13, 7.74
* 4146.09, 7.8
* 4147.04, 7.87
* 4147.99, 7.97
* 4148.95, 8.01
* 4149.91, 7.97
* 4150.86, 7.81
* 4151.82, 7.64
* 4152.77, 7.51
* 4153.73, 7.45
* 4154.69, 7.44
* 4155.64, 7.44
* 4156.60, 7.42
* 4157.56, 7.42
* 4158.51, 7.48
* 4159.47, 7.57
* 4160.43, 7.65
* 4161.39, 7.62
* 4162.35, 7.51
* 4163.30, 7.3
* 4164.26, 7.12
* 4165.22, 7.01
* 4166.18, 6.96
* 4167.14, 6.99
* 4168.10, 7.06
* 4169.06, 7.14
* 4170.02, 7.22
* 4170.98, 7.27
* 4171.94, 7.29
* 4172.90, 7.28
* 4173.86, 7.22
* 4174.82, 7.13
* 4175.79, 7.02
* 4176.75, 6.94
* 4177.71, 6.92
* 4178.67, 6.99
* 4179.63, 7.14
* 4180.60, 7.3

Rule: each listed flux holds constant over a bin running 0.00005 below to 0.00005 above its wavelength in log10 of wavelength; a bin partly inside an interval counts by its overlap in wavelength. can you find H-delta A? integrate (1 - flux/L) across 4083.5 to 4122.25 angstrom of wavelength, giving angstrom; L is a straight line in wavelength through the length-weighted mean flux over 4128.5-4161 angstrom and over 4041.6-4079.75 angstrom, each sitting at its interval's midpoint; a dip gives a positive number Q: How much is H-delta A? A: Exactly 7.5 angstrom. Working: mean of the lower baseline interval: 7.88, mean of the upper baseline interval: 7.6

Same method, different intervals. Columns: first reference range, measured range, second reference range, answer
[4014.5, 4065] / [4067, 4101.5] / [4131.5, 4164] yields 3.5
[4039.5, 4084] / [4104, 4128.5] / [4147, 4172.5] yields 3.5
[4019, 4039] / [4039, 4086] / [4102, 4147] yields -2.6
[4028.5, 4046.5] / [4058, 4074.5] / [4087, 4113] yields -3.1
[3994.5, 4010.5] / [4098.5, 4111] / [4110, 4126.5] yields 2.6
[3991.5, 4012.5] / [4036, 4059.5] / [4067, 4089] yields -1.0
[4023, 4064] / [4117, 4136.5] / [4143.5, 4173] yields 0.4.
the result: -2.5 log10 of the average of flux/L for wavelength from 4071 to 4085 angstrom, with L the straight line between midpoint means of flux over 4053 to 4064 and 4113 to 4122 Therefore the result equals 0.049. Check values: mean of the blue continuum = 8.05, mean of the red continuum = 6.92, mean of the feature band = 7.34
